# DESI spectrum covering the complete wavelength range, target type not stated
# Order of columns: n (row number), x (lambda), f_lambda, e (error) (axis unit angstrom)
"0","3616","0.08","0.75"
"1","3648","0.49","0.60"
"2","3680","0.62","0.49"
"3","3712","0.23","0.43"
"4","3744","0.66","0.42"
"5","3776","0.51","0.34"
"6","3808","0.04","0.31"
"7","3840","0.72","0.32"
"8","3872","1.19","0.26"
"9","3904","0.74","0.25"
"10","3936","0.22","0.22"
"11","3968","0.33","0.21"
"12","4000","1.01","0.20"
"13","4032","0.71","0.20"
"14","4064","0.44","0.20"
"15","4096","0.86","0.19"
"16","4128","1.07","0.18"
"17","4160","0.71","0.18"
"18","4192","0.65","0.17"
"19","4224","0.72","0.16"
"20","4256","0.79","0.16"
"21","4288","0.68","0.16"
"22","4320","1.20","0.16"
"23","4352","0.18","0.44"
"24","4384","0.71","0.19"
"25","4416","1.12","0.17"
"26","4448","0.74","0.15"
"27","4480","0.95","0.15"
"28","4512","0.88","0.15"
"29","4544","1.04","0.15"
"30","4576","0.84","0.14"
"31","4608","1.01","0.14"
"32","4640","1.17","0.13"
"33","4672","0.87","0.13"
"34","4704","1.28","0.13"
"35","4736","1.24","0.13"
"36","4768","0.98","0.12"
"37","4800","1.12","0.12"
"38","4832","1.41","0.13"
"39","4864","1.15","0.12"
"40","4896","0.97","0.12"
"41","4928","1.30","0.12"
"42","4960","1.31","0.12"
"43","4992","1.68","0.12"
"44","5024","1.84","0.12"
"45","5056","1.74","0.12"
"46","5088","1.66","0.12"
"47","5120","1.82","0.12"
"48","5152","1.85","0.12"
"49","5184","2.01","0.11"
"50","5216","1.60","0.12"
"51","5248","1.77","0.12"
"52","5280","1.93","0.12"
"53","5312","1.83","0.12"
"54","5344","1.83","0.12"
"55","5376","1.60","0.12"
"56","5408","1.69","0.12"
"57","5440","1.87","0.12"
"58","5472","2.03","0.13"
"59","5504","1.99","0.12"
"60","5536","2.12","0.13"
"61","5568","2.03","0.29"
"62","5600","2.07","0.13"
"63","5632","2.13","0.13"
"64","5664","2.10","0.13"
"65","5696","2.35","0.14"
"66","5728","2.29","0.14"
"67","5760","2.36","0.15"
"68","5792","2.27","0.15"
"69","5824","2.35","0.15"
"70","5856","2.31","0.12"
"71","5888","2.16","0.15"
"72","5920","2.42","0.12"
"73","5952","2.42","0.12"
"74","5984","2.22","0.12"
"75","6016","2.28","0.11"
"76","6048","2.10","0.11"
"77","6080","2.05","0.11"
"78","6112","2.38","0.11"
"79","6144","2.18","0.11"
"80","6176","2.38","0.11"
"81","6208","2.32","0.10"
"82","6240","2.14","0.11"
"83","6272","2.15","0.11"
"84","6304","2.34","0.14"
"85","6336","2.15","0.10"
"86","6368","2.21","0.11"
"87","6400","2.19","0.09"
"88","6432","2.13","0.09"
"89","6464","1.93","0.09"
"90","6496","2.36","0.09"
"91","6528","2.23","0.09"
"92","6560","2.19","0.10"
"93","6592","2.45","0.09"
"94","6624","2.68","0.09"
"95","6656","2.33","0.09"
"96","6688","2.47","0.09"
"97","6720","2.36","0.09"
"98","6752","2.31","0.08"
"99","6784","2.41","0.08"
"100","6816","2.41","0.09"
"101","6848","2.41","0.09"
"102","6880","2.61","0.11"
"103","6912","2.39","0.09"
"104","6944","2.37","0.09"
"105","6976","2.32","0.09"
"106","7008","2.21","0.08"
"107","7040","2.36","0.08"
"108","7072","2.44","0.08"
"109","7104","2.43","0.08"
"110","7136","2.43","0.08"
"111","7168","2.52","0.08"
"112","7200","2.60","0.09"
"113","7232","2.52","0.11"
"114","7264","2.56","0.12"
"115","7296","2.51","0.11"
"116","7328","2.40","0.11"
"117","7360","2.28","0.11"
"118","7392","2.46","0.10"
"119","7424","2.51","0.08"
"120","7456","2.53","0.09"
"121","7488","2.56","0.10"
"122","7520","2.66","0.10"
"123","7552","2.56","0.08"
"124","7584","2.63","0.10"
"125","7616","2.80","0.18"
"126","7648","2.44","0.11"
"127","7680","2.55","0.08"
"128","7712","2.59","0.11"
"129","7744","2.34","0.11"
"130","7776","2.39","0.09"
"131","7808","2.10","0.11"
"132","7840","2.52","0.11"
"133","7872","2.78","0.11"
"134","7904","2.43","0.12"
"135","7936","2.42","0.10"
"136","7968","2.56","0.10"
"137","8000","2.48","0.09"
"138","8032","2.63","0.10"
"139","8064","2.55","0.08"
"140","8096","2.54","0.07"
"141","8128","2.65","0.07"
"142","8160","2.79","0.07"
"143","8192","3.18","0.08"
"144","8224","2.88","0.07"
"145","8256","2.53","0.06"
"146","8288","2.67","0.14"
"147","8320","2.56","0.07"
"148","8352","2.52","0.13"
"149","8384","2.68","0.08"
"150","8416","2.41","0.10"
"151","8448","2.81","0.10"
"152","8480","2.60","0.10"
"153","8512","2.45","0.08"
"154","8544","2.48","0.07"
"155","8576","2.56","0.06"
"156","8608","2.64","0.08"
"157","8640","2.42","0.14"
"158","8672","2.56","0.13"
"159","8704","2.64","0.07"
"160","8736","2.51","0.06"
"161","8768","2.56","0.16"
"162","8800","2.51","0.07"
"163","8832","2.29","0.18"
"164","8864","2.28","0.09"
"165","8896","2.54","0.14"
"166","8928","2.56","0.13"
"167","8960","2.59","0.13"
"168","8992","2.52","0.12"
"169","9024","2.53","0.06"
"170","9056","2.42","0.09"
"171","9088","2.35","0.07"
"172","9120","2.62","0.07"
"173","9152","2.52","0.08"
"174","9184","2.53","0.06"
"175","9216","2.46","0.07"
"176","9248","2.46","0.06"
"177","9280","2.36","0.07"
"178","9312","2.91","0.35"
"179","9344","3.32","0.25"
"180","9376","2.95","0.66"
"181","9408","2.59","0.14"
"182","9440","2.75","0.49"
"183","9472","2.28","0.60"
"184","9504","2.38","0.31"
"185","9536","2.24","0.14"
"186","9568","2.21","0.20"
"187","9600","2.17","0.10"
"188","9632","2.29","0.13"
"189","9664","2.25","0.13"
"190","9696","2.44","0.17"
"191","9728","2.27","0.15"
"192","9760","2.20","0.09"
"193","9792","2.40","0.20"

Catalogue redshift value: 0.247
